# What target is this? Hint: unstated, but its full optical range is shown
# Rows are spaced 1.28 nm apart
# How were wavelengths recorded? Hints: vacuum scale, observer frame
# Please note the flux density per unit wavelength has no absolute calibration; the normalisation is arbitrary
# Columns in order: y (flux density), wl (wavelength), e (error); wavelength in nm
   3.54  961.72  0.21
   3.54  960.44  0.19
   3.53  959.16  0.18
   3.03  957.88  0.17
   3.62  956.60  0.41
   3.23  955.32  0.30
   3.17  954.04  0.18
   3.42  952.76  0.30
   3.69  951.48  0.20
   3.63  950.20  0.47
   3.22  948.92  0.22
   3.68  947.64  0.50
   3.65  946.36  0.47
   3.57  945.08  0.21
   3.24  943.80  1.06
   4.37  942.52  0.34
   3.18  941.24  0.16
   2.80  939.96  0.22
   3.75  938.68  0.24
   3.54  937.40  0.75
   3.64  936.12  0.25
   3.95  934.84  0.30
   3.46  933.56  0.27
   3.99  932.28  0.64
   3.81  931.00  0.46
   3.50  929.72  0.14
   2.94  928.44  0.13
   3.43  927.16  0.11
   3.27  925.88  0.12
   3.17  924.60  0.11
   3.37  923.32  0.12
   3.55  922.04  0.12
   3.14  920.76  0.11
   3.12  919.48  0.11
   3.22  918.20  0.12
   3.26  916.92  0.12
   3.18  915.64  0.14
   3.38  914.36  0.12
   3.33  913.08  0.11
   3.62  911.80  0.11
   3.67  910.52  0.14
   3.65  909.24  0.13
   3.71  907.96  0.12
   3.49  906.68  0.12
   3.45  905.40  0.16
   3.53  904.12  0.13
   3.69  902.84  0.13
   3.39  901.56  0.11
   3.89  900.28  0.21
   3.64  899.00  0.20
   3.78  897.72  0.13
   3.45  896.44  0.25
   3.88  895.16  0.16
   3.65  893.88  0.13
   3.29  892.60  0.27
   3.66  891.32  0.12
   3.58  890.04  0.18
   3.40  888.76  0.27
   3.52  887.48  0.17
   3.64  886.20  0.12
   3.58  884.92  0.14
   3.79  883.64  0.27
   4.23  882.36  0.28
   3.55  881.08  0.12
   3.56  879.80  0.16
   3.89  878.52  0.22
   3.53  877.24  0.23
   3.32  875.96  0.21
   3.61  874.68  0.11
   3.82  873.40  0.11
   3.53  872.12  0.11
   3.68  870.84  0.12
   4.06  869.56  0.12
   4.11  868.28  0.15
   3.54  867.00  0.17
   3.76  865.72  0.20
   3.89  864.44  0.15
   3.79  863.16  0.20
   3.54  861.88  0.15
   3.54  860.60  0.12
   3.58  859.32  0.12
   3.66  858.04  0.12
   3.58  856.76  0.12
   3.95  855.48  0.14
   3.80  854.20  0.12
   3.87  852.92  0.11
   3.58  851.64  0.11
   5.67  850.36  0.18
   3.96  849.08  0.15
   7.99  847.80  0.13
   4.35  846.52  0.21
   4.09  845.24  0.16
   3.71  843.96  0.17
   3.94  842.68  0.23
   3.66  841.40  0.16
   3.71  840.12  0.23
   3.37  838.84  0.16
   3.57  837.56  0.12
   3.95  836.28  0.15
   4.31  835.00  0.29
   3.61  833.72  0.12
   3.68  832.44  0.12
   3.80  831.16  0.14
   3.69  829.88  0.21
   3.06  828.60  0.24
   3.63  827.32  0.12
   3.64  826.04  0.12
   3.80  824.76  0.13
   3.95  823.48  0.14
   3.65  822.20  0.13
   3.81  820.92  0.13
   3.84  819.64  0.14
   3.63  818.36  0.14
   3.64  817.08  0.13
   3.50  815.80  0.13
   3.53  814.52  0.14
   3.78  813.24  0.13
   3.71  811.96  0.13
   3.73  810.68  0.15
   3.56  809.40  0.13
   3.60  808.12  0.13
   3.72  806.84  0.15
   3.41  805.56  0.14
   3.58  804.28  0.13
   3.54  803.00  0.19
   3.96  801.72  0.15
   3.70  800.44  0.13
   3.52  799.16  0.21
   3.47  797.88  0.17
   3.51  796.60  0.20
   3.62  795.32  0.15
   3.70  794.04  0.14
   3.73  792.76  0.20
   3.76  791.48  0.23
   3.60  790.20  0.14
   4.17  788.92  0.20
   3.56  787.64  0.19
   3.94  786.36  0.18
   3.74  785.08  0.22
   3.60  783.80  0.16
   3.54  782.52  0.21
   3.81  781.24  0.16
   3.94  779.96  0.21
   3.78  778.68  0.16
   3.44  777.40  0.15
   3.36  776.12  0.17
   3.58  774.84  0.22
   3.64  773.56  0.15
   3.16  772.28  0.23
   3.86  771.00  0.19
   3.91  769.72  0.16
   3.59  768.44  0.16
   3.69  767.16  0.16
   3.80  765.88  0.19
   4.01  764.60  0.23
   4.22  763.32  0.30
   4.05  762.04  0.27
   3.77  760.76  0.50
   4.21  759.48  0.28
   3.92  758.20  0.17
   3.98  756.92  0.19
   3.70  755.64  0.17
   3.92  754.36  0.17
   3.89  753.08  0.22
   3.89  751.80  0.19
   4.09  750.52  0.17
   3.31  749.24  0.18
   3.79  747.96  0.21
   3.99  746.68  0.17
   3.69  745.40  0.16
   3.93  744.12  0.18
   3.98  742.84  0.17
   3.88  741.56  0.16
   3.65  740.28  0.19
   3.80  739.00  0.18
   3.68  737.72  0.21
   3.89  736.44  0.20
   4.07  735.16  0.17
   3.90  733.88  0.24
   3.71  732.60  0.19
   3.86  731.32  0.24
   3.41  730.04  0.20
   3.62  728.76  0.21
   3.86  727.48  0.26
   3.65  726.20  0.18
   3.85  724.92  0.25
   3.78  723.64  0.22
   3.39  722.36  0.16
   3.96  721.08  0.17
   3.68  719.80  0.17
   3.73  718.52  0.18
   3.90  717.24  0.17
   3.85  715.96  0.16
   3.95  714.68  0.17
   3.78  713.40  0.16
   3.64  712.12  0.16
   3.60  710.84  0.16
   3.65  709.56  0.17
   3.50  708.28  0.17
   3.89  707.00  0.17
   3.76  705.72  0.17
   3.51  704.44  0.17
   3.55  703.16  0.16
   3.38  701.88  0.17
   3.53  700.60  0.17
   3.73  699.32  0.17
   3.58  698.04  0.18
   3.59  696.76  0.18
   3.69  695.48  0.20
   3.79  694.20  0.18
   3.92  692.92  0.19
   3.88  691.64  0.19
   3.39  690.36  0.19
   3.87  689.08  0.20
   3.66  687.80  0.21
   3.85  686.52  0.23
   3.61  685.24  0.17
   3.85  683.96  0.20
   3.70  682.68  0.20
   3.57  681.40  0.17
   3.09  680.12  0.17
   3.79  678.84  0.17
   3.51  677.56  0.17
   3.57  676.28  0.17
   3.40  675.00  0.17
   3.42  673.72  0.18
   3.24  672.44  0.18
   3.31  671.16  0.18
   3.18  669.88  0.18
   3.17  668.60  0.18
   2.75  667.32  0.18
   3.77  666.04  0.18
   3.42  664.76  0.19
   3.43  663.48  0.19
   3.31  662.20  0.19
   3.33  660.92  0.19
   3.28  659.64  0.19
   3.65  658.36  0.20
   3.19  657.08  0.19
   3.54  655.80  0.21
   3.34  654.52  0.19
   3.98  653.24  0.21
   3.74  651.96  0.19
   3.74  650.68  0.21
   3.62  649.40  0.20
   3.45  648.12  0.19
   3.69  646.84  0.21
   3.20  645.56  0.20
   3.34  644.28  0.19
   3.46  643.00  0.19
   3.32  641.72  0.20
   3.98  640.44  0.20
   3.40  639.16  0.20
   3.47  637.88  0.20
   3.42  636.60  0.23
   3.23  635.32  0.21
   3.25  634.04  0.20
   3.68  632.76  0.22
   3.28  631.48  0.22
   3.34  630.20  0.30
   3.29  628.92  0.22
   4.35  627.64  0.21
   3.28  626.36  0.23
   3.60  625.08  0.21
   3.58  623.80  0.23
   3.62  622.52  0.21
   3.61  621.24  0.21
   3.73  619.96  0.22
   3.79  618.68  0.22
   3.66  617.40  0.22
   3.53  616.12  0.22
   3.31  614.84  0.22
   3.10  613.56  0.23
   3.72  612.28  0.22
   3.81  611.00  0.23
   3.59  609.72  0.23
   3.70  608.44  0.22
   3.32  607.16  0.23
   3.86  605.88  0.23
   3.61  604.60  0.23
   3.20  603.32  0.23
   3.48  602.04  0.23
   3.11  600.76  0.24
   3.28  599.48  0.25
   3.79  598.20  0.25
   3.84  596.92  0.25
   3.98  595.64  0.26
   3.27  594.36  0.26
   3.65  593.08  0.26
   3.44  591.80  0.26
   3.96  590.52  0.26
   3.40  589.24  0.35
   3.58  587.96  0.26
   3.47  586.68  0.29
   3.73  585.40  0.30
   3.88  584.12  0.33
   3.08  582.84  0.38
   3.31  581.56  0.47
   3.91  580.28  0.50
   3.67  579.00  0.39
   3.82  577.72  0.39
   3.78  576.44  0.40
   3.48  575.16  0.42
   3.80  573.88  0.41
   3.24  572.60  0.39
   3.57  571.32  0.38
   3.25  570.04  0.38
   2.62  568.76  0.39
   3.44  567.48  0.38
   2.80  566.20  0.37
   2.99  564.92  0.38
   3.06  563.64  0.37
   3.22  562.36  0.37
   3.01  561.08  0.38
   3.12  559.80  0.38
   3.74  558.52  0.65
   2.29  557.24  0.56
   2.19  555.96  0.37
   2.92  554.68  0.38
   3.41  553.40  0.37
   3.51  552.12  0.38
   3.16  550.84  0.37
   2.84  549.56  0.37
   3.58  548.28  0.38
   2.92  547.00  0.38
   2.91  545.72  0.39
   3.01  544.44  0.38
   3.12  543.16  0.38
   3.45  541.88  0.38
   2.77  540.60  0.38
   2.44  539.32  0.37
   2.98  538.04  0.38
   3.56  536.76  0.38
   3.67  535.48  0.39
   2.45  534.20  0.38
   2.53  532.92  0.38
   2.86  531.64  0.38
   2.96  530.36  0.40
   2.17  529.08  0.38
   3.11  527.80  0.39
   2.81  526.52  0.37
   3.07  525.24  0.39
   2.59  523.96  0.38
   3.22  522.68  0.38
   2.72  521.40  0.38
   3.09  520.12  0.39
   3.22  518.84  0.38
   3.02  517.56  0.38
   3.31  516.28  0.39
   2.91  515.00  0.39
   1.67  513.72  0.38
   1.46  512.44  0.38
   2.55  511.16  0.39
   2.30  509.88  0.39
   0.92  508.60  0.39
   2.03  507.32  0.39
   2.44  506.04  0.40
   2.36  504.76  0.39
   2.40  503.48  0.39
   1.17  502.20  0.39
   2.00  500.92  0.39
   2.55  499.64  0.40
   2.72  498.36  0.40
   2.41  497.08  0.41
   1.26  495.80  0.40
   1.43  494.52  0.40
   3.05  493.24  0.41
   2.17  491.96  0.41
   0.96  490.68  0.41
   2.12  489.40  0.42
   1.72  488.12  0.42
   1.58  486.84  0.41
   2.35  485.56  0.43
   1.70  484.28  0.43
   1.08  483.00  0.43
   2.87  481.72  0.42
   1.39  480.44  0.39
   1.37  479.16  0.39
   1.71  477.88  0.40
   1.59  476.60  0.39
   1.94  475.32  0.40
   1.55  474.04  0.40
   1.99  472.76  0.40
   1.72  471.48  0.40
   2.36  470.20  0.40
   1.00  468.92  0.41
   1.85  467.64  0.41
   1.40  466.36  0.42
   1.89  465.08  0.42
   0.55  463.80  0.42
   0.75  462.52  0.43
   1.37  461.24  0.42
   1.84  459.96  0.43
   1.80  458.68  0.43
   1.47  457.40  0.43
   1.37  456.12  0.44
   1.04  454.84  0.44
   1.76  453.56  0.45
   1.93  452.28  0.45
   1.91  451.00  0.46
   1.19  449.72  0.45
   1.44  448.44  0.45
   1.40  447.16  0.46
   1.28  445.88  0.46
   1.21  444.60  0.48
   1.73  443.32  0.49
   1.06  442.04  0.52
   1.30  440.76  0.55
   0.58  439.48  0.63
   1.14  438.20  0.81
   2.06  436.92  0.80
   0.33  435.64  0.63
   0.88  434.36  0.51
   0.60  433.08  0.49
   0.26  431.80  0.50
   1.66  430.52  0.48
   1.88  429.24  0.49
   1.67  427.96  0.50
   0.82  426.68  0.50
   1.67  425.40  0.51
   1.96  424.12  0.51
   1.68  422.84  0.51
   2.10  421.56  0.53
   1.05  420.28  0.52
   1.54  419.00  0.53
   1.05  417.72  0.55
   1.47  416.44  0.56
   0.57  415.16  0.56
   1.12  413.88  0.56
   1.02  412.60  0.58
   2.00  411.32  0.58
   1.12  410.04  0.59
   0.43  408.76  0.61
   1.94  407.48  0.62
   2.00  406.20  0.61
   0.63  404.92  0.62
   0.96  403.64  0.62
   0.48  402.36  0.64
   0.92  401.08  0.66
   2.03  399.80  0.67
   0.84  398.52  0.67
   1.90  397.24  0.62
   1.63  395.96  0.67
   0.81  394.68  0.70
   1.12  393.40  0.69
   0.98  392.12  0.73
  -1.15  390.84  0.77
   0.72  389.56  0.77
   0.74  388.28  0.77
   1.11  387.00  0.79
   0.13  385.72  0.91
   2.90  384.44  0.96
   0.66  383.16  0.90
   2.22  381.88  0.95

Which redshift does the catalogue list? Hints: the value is 0.291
